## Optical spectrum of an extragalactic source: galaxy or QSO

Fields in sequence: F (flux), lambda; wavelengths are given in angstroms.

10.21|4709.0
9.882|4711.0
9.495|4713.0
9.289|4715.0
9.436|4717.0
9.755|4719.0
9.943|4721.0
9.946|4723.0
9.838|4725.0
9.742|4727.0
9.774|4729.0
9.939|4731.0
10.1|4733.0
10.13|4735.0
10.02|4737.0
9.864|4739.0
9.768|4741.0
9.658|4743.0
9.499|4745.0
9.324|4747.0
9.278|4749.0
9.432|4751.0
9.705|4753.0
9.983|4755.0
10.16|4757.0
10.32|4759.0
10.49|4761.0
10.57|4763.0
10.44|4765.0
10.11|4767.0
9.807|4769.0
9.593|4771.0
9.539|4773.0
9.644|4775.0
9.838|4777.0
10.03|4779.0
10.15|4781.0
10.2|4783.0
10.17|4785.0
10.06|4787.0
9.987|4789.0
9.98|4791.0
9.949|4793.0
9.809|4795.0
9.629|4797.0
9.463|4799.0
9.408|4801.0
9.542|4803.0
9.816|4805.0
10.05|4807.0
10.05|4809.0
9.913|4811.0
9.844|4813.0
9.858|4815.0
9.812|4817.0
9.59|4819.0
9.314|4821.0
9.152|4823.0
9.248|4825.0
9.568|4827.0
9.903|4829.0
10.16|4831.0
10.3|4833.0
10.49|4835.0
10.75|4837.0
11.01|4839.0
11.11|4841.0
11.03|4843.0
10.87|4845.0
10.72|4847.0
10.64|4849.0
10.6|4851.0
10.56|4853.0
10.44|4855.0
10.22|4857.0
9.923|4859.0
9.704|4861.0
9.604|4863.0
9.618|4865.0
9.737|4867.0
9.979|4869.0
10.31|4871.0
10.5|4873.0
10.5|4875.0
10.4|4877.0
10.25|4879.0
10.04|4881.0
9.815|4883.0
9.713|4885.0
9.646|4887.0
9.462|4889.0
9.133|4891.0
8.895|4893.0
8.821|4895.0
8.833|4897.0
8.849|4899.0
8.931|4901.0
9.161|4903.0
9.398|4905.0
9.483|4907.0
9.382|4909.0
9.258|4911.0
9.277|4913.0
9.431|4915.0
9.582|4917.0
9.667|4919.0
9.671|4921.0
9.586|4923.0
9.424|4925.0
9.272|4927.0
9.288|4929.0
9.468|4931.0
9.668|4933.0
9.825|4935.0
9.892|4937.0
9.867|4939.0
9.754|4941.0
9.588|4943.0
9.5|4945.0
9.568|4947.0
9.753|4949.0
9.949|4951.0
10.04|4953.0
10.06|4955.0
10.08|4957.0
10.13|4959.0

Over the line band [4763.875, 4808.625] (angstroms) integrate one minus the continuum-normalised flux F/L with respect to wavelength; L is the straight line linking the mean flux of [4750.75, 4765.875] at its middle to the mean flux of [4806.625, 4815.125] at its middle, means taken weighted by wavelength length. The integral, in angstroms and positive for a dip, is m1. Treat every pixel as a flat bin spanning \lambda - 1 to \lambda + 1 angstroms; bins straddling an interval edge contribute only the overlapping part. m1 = 0.8 angstroms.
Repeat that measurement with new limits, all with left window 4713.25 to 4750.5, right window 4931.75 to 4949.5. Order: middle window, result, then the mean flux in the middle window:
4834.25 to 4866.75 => -2.4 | 10.4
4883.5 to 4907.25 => 1.3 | 9.2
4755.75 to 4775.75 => -0.7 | 10.1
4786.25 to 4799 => -0.2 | 9.86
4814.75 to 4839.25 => -0.5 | 9.9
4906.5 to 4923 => 0.4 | 9.48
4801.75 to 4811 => -0.1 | 9.86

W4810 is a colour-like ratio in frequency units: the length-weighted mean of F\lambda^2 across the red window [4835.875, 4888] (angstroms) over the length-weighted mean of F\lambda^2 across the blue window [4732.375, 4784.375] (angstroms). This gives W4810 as 1.08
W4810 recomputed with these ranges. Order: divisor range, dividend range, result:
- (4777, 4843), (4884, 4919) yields 0.97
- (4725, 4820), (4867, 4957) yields 1.03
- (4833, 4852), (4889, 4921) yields 0.88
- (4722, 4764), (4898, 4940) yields 1.03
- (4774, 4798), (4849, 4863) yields 1.06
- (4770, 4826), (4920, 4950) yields 1.04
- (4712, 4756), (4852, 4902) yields 1.06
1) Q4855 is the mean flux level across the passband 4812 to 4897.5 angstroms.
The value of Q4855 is 10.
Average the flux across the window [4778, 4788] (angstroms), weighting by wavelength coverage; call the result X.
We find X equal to 10.1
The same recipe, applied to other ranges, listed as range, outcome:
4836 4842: 11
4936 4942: 9.84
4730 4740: 10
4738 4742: 9.82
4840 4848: 10.9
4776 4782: 10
